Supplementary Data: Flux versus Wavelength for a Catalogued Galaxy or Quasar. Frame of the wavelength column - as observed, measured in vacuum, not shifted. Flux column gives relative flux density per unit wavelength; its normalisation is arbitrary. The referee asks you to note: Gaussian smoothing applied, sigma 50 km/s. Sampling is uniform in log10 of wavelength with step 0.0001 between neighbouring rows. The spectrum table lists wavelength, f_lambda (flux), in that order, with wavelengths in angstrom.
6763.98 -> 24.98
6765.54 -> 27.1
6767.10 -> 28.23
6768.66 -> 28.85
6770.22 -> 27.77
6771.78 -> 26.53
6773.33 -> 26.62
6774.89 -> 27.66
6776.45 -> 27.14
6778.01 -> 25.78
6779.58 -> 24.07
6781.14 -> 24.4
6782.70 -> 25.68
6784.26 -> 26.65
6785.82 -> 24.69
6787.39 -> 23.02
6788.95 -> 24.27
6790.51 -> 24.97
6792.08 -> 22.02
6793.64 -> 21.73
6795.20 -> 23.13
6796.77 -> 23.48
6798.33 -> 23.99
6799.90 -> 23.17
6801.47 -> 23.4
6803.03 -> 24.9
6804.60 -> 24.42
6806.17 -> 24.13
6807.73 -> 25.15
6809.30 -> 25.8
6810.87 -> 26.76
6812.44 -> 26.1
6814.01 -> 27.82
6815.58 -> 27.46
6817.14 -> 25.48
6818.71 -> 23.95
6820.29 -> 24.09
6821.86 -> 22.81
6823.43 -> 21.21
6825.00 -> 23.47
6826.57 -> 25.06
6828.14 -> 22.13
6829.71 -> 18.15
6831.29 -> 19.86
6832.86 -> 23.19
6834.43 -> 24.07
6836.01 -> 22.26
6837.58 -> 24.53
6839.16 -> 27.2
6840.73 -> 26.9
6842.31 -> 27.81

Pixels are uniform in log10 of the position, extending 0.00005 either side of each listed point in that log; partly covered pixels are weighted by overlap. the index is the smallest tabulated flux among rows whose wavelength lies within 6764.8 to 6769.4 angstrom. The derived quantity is 27.1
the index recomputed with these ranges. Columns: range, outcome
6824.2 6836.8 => 18.15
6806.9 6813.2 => 25.15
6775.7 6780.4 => 24.07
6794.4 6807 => 23.13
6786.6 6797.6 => 21.73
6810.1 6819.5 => 23.95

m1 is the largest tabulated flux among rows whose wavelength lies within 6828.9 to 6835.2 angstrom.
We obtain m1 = 24.07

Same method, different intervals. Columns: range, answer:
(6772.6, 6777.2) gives 27.66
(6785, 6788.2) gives 24.69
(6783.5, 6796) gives 26.65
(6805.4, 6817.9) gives 27.82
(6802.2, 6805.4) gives 24.9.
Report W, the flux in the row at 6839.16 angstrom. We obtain 27.2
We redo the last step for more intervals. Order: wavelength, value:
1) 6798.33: 23.99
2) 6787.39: 23.02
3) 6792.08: 22.02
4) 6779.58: 24.07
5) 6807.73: 25.15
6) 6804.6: 24.42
